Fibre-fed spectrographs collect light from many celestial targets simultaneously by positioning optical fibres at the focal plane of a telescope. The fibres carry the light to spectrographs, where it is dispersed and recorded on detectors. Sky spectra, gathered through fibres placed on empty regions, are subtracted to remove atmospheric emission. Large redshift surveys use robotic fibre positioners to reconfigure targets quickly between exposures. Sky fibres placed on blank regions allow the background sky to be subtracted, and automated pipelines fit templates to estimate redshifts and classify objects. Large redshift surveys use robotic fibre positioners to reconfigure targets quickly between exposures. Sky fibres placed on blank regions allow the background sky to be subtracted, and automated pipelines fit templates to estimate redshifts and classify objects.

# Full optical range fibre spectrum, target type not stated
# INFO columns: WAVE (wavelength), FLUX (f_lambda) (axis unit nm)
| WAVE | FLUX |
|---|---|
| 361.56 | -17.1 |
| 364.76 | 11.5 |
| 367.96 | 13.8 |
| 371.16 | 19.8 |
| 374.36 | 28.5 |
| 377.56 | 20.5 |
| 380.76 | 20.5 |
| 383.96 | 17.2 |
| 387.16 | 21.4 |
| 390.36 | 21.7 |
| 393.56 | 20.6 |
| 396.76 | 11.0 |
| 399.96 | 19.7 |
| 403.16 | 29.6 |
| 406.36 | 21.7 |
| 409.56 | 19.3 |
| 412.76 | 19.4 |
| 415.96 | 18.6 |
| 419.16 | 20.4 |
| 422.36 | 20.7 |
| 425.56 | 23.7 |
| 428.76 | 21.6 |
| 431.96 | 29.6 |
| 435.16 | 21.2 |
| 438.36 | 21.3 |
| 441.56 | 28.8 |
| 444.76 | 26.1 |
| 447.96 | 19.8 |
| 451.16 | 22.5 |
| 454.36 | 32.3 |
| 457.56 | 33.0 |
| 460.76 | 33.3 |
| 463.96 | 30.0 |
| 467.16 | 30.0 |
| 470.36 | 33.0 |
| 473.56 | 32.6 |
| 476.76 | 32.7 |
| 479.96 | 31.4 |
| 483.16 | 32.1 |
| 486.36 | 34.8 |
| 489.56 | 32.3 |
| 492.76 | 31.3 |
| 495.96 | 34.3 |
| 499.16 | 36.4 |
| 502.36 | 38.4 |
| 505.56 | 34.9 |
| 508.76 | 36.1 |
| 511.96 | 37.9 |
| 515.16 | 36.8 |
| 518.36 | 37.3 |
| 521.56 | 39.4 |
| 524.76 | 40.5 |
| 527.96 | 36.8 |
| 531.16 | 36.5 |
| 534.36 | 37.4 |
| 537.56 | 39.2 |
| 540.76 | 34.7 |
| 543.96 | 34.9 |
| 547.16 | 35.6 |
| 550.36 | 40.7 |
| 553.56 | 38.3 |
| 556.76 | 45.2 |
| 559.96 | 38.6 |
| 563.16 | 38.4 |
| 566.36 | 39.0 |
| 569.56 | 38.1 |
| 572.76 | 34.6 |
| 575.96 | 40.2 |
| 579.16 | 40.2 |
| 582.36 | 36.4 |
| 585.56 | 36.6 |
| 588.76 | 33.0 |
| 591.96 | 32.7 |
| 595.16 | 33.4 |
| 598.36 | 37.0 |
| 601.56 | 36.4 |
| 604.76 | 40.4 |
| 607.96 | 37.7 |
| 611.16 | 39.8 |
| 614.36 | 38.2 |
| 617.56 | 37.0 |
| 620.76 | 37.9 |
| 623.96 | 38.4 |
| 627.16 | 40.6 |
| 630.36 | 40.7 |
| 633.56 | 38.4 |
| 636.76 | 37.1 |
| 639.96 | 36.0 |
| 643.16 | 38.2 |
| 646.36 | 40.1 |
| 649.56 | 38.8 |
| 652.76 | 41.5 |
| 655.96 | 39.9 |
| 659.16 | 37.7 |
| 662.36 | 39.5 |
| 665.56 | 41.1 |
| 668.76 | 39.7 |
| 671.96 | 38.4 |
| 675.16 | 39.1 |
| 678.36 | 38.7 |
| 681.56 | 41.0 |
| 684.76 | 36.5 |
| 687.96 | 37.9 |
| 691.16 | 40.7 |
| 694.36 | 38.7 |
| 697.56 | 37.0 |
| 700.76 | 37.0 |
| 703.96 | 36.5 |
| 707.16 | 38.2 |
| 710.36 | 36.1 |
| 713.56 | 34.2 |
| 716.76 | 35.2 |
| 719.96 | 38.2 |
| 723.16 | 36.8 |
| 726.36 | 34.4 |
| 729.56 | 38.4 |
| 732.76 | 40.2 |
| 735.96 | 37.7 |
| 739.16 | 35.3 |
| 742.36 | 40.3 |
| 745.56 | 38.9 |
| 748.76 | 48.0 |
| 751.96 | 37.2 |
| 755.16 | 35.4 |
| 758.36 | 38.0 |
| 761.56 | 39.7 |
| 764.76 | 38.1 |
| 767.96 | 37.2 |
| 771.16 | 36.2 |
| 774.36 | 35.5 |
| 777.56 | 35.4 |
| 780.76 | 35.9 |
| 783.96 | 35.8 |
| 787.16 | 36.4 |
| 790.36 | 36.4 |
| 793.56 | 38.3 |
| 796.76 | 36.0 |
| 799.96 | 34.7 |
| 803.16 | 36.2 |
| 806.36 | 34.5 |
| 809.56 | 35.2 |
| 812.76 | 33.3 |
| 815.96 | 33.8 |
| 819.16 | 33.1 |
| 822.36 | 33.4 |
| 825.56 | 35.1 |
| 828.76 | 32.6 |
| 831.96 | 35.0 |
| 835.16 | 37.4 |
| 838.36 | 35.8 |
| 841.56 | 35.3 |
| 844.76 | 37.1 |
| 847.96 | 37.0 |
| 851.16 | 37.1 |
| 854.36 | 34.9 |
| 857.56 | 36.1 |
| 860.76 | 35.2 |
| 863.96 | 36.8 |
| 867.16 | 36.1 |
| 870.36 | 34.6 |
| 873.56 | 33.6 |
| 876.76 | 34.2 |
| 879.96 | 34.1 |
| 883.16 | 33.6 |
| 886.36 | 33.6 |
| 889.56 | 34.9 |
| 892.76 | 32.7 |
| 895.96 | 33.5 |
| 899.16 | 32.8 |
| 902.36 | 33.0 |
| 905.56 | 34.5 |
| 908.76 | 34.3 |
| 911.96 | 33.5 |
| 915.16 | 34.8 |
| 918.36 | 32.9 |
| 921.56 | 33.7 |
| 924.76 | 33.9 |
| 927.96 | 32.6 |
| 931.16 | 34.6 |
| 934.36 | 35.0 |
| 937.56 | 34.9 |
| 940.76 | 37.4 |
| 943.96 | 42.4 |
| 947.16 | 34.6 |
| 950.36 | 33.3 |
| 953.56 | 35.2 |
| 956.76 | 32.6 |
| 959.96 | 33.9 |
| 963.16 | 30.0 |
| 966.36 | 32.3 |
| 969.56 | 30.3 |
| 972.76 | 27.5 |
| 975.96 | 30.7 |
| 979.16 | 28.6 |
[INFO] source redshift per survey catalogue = 0.14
